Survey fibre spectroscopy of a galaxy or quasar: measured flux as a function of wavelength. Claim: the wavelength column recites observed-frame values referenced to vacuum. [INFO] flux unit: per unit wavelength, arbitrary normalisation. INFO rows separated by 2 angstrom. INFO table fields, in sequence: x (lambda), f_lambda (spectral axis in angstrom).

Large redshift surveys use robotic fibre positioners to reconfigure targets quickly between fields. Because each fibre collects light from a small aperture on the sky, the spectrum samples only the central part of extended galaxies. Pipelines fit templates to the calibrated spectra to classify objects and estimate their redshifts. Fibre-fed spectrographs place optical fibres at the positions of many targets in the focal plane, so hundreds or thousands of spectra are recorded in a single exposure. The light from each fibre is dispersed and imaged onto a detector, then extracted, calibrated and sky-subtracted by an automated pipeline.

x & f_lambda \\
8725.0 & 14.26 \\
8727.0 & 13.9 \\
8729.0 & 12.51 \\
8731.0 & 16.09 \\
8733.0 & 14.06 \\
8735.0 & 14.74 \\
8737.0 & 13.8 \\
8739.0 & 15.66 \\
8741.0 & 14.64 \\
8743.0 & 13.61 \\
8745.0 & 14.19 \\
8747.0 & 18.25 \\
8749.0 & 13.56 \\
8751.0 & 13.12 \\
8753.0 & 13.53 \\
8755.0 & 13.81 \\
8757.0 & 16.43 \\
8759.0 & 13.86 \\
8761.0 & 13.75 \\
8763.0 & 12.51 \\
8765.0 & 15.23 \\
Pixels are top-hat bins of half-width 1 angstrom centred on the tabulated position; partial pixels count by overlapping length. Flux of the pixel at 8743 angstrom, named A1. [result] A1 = 13.61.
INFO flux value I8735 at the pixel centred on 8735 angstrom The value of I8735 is 14.74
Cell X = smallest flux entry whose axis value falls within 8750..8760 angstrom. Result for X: 13.12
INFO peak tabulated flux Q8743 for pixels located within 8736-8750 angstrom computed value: 18.25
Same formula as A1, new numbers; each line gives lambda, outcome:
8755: 13.81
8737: 13.8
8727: 13.9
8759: 13.86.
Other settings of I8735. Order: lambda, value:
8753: 13.53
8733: 14.06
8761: 13.75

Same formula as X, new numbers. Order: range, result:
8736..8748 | 13.61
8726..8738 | 12.51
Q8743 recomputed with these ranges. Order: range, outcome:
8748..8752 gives 13.56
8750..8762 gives 16.43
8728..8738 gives 16.09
